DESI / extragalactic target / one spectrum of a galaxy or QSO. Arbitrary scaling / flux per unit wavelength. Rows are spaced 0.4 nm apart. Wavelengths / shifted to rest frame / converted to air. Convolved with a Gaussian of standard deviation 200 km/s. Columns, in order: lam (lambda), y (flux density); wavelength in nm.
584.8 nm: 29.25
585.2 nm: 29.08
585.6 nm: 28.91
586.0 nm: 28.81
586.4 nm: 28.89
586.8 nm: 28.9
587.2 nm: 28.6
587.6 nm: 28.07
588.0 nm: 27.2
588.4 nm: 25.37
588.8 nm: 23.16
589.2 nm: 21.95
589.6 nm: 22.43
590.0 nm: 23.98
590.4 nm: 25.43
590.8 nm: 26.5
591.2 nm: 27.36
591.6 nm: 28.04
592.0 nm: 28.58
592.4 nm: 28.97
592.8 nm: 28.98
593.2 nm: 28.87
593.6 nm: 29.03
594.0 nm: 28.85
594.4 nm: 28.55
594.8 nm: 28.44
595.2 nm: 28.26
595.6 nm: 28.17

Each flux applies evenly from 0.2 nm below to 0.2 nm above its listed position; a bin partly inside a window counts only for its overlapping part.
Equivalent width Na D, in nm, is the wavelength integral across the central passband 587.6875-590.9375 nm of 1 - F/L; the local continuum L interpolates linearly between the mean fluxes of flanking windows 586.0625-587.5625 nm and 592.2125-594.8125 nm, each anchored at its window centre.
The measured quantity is 0.47 nm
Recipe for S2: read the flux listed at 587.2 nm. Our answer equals 28.6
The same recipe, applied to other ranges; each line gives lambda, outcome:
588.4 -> 25.37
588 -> 27.2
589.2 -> 21.95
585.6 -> 28.91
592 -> 28.58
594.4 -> 28.55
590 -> 23.98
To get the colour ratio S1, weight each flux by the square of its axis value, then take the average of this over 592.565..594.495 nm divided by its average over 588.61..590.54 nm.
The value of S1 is 1.25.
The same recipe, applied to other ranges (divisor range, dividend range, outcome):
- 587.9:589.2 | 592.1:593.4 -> 1.19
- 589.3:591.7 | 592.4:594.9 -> 1.15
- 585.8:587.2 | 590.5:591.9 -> 0.96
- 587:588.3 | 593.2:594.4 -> 1.06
